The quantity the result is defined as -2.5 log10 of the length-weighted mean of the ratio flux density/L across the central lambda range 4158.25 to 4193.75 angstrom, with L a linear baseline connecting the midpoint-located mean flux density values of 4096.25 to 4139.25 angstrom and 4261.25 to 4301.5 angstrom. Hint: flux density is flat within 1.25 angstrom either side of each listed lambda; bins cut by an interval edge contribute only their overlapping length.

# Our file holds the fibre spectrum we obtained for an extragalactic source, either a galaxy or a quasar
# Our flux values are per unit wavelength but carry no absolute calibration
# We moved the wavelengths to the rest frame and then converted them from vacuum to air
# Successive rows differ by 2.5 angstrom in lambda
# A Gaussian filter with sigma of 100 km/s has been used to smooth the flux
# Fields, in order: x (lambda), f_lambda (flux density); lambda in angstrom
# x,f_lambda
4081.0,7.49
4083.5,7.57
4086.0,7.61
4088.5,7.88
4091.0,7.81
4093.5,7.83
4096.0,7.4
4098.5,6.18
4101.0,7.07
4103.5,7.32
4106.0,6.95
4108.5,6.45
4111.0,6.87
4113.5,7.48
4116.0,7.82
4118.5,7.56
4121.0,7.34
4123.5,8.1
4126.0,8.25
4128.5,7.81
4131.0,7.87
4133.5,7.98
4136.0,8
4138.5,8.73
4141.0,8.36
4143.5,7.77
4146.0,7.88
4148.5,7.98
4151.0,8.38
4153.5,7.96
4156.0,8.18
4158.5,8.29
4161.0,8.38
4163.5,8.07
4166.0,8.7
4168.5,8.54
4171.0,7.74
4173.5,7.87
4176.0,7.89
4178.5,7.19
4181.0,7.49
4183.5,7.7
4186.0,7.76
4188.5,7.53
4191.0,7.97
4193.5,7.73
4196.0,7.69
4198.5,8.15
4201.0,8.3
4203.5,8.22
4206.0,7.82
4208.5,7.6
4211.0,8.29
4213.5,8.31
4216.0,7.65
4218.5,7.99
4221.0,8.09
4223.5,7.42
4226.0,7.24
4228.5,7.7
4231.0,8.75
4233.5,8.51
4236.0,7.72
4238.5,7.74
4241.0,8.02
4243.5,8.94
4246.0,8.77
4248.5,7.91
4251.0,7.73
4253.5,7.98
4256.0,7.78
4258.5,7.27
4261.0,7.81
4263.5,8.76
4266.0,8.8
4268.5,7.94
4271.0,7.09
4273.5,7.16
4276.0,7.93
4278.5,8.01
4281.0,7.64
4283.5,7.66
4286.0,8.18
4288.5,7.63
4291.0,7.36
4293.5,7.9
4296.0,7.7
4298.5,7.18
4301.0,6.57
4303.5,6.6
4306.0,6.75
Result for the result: -0.05 mag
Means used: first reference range 7.5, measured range 7.92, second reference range 7.74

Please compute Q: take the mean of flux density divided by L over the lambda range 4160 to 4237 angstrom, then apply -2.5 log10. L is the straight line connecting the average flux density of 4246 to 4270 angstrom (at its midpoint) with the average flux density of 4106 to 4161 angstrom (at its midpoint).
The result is 0.001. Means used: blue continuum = 7.85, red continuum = 8.03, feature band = 7.94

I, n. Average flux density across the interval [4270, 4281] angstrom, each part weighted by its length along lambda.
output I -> 7.57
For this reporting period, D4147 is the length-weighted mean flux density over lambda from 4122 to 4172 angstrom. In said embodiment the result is 8.15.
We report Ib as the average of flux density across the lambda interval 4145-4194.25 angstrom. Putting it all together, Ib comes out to 7.96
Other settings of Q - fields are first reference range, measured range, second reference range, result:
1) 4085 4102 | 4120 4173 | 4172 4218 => -0.07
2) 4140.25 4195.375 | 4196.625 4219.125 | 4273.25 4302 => -0.03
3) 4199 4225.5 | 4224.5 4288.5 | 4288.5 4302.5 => -0.04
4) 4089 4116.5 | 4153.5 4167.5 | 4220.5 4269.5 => -0.10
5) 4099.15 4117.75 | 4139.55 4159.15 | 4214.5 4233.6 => -0.10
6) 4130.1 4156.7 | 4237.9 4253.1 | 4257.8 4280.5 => -0.04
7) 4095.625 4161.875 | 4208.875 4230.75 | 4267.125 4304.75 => -0.04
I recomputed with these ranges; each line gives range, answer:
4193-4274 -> 7.98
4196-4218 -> 8.02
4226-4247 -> 8.2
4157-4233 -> 7.94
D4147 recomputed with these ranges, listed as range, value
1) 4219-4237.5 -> 7.92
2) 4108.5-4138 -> 7.71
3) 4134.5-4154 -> 8.14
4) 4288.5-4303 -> 7.33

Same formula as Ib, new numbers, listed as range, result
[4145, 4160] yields 8.12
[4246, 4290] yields 7.86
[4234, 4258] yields 8.05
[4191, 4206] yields 8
